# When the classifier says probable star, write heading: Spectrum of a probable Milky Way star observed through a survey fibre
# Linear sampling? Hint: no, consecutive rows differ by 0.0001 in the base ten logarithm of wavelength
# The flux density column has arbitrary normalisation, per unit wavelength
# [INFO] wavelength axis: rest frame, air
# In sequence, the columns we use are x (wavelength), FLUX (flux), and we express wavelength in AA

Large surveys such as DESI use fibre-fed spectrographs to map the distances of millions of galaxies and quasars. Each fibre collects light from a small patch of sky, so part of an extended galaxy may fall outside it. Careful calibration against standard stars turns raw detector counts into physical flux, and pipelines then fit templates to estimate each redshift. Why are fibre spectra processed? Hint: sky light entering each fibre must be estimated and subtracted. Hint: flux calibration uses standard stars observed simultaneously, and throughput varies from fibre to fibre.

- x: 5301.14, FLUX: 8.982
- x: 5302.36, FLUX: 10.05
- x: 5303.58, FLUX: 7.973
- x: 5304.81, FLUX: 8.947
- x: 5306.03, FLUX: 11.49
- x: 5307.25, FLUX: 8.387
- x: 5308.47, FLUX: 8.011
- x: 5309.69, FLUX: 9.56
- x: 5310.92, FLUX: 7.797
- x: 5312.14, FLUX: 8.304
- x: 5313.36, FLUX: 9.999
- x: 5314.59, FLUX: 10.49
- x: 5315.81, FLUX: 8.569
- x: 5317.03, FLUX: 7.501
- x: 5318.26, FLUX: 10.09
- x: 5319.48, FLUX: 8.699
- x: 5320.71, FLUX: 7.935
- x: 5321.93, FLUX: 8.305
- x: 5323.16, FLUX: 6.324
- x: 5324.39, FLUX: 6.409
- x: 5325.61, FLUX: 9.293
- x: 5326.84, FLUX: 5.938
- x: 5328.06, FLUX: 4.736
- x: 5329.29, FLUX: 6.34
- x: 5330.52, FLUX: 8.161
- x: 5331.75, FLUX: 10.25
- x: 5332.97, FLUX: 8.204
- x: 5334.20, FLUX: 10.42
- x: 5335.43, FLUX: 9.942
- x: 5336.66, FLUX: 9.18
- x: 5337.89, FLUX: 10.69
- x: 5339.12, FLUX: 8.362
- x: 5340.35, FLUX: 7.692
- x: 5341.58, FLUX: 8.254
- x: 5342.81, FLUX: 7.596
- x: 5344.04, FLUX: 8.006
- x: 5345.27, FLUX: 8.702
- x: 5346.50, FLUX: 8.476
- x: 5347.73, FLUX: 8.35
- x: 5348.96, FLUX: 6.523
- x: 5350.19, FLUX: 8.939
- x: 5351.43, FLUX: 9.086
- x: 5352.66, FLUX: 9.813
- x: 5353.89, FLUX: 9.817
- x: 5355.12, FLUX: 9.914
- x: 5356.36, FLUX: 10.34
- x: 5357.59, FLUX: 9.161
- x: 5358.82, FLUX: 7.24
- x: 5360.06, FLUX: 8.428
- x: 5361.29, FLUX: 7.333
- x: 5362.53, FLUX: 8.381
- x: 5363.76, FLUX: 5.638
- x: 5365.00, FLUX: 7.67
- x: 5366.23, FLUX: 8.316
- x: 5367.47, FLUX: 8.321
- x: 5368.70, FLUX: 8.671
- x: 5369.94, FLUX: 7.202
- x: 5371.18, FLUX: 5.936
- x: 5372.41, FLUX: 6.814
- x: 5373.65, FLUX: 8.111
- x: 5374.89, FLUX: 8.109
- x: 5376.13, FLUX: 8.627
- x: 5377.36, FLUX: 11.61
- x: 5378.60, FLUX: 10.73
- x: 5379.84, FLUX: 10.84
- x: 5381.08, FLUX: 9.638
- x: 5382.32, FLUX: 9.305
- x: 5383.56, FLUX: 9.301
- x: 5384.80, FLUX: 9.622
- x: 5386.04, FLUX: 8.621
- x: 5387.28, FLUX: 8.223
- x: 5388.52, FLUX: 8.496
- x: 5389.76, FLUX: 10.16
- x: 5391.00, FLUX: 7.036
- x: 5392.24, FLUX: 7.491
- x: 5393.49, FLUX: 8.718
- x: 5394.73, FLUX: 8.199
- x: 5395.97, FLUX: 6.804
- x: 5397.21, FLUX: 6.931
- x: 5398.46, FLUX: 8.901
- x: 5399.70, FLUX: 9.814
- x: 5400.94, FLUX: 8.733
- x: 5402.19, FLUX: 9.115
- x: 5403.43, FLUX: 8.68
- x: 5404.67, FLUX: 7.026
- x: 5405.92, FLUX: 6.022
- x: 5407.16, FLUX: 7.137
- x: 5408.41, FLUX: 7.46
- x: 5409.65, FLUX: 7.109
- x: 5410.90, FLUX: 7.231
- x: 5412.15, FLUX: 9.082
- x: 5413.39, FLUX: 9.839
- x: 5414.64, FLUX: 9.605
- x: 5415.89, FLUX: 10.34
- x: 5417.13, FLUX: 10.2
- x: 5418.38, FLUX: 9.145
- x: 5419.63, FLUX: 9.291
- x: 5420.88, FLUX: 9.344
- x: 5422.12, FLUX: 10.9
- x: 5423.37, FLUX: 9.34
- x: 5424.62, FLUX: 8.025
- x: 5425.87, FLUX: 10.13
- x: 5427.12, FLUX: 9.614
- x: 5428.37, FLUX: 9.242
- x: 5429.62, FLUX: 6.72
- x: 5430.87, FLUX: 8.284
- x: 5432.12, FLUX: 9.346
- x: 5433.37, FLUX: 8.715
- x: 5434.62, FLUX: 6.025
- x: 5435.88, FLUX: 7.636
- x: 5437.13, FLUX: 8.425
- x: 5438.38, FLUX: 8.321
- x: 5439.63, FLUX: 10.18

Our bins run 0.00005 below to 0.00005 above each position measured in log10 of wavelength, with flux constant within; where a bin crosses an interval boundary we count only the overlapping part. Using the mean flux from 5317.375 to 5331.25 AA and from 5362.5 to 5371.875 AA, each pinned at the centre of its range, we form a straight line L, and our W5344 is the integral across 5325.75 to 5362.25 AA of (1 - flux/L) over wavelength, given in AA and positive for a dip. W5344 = -4.9 AA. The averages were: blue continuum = 7.49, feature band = 8.49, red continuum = 7.46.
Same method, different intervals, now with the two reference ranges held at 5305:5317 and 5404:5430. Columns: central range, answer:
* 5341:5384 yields 1.8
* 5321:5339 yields 1.7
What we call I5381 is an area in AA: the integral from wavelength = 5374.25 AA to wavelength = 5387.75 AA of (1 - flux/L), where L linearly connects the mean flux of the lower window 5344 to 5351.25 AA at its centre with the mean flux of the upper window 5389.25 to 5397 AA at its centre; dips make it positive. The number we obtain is -2.5 AA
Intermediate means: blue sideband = 8.23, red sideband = 7.98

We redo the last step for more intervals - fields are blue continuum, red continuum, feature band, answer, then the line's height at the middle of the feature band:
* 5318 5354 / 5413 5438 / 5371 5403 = -0.1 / 8.7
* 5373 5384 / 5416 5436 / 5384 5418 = 3.2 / 9.28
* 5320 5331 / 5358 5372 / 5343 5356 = -2.4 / 7.37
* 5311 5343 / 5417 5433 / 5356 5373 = 1.7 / 8.67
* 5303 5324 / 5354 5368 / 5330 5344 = -0.7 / 8.5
